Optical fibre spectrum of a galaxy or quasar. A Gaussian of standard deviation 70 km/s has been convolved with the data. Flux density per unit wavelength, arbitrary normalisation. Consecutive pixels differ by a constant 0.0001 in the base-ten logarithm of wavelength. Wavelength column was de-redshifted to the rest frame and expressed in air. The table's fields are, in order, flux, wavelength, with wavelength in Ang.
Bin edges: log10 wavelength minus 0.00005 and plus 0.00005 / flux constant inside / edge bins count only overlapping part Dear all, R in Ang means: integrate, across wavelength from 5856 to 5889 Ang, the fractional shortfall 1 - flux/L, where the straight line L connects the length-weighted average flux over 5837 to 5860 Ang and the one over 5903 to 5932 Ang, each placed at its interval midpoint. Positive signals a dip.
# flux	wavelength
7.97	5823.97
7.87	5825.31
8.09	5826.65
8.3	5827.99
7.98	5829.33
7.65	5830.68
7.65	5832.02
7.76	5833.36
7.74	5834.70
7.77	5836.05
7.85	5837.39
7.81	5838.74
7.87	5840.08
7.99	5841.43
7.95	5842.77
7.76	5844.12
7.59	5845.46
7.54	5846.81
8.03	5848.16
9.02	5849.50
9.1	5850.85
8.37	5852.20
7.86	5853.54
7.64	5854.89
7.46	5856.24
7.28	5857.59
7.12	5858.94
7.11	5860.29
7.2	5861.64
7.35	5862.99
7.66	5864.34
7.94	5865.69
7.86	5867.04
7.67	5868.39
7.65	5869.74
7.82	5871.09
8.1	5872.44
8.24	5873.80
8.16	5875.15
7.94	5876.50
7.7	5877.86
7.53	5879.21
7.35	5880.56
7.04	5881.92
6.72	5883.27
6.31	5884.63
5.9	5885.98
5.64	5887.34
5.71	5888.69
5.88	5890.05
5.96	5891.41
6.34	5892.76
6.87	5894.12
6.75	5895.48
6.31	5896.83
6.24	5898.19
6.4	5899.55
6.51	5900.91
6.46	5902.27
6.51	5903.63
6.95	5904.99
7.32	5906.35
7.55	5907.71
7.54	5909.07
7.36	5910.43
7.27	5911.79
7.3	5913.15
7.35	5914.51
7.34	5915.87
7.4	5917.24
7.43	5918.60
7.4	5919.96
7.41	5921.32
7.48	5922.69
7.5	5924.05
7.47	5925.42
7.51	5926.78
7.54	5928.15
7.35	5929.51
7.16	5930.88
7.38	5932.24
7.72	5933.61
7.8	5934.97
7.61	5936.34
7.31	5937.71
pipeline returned 1.6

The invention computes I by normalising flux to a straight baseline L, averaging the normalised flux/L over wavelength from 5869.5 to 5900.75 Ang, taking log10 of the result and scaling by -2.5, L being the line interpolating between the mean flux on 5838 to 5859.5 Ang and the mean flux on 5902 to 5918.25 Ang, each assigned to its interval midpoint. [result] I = 0.095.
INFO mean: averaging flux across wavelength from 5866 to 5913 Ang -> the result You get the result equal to 7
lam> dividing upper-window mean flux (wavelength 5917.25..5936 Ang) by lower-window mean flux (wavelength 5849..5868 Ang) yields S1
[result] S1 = 1.0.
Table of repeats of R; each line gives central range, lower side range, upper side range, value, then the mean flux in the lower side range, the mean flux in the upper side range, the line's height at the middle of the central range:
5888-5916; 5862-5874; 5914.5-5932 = 3.0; 7.78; 7.41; 7.55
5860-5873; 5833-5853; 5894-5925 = 0.1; 8.01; 7.08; 7.68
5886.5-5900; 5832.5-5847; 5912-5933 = 2.4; 7.79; 7.4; 7.54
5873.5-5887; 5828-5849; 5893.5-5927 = 0.3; 7.82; 7.1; 7.4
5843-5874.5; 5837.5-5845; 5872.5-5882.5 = 0.0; 7.87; 7.73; 7.8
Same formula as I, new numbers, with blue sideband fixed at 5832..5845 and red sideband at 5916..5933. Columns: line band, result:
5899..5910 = 0.09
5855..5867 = 0.04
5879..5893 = 0.19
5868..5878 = -0.04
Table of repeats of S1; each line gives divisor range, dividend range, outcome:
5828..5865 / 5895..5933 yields 0.92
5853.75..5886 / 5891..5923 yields 0.93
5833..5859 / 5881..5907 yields 0.81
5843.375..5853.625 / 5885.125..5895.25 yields 0.74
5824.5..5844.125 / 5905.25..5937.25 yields 0.94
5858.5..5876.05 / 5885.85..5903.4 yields 0.81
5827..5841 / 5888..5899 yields 0.80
